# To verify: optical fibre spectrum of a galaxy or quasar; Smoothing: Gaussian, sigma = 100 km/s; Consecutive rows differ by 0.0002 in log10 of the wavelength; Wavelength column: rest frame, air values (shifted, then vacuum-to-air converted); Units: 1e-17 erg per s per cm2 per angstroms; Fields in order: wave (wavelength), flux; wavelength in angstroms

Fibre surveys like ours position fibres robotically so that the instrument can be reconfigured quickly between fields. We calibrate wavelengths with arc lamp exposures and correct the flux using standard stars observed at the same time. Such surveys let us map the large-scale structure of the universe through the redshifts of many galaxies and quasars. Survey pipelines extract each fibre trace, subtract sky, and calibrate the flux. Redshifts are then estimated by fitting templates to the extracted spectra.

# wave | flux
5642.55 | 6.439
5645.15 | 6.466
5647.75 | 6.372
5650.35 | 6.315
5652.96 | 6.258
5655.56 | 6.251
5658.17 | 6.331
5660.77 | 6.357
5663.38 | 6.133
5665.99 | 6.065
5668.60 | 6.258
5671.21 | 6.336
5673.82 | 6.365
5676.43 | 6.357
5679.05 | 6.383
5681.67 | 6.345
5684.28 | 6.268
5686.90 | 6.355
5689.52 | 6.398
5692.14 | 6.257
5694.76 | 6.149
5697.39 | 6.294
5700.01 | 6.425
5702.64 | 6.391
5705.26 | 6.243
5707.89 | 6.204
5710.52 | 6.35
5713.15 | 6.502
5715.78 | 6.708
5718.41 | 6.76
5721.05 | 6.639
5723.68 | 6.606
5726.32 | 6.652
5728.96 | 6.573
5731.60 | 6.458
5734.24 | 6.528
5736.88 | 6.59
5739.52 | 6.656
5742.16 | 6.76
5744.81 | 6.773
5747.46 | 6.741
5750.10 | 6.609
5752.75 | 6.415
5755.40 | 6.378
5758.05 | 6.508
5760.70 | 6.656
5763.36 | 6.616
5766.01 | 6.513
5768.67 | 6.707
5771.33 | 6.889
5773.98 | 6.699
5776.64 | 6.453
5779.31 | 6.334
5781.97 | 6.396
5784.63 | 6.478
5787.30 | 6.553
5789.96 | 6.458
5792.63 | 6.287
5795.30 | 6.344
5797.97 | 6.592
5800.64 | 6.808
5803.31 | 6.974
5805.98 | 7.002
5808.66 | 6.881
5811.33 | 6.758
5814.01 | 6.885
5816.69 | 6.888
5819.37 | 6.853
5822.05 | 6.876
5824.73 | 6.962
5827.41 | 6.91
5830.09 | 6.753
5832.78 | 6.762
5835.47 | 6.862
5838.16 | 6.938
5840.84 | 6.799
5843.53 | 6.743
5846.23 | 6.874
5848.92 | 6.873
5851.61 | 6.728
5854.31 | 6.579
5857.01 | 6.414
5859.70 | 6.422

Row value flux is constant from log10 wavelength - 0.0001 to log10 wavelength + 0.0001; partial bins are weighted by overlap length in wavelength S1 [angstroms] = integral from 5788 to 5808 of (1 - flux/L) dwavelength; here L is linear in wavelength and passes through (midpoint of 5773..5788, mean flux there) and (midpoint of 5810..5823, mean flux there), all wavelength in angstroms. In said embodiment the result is 0.0 angstroms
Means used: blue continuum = 6.47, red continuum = 6.85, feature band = 6.64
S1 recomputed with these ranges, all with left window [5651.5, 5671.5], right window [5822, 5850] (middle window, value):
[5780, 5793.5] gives 0.5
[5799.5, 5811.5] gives -0.3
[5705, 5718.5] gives -0.1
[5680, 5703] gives 0.1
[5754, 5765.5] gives 0.1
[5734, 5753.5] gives -0.4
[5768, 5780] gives 0.0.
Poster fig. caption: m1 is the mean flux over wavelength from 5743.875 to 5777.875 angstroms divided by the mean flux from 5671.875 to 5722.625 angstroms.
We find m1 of 1.03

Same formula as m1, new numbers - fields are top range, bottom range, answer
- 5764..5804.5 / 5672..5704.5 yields 1.04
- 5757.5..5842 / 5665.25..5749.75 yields 1.04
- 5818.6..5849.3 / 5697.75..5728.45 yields 1.05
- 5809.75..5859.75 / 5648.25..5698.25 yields 1.08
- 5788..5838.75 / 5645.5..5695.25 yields 1.08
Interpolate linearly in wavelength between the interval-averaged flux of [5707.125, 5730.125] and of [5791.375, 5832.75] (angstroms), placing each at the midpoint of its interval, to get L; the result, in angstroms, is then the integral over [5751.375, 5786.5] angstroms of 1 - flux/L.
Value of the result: 0.7 angstroms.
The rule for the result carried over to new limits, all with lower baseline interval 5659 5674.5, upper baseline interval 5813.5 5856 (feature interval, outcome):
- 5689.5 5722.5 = -0.1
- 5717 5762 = -0.7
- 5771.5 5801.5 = 0.7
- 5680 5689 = 0.0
